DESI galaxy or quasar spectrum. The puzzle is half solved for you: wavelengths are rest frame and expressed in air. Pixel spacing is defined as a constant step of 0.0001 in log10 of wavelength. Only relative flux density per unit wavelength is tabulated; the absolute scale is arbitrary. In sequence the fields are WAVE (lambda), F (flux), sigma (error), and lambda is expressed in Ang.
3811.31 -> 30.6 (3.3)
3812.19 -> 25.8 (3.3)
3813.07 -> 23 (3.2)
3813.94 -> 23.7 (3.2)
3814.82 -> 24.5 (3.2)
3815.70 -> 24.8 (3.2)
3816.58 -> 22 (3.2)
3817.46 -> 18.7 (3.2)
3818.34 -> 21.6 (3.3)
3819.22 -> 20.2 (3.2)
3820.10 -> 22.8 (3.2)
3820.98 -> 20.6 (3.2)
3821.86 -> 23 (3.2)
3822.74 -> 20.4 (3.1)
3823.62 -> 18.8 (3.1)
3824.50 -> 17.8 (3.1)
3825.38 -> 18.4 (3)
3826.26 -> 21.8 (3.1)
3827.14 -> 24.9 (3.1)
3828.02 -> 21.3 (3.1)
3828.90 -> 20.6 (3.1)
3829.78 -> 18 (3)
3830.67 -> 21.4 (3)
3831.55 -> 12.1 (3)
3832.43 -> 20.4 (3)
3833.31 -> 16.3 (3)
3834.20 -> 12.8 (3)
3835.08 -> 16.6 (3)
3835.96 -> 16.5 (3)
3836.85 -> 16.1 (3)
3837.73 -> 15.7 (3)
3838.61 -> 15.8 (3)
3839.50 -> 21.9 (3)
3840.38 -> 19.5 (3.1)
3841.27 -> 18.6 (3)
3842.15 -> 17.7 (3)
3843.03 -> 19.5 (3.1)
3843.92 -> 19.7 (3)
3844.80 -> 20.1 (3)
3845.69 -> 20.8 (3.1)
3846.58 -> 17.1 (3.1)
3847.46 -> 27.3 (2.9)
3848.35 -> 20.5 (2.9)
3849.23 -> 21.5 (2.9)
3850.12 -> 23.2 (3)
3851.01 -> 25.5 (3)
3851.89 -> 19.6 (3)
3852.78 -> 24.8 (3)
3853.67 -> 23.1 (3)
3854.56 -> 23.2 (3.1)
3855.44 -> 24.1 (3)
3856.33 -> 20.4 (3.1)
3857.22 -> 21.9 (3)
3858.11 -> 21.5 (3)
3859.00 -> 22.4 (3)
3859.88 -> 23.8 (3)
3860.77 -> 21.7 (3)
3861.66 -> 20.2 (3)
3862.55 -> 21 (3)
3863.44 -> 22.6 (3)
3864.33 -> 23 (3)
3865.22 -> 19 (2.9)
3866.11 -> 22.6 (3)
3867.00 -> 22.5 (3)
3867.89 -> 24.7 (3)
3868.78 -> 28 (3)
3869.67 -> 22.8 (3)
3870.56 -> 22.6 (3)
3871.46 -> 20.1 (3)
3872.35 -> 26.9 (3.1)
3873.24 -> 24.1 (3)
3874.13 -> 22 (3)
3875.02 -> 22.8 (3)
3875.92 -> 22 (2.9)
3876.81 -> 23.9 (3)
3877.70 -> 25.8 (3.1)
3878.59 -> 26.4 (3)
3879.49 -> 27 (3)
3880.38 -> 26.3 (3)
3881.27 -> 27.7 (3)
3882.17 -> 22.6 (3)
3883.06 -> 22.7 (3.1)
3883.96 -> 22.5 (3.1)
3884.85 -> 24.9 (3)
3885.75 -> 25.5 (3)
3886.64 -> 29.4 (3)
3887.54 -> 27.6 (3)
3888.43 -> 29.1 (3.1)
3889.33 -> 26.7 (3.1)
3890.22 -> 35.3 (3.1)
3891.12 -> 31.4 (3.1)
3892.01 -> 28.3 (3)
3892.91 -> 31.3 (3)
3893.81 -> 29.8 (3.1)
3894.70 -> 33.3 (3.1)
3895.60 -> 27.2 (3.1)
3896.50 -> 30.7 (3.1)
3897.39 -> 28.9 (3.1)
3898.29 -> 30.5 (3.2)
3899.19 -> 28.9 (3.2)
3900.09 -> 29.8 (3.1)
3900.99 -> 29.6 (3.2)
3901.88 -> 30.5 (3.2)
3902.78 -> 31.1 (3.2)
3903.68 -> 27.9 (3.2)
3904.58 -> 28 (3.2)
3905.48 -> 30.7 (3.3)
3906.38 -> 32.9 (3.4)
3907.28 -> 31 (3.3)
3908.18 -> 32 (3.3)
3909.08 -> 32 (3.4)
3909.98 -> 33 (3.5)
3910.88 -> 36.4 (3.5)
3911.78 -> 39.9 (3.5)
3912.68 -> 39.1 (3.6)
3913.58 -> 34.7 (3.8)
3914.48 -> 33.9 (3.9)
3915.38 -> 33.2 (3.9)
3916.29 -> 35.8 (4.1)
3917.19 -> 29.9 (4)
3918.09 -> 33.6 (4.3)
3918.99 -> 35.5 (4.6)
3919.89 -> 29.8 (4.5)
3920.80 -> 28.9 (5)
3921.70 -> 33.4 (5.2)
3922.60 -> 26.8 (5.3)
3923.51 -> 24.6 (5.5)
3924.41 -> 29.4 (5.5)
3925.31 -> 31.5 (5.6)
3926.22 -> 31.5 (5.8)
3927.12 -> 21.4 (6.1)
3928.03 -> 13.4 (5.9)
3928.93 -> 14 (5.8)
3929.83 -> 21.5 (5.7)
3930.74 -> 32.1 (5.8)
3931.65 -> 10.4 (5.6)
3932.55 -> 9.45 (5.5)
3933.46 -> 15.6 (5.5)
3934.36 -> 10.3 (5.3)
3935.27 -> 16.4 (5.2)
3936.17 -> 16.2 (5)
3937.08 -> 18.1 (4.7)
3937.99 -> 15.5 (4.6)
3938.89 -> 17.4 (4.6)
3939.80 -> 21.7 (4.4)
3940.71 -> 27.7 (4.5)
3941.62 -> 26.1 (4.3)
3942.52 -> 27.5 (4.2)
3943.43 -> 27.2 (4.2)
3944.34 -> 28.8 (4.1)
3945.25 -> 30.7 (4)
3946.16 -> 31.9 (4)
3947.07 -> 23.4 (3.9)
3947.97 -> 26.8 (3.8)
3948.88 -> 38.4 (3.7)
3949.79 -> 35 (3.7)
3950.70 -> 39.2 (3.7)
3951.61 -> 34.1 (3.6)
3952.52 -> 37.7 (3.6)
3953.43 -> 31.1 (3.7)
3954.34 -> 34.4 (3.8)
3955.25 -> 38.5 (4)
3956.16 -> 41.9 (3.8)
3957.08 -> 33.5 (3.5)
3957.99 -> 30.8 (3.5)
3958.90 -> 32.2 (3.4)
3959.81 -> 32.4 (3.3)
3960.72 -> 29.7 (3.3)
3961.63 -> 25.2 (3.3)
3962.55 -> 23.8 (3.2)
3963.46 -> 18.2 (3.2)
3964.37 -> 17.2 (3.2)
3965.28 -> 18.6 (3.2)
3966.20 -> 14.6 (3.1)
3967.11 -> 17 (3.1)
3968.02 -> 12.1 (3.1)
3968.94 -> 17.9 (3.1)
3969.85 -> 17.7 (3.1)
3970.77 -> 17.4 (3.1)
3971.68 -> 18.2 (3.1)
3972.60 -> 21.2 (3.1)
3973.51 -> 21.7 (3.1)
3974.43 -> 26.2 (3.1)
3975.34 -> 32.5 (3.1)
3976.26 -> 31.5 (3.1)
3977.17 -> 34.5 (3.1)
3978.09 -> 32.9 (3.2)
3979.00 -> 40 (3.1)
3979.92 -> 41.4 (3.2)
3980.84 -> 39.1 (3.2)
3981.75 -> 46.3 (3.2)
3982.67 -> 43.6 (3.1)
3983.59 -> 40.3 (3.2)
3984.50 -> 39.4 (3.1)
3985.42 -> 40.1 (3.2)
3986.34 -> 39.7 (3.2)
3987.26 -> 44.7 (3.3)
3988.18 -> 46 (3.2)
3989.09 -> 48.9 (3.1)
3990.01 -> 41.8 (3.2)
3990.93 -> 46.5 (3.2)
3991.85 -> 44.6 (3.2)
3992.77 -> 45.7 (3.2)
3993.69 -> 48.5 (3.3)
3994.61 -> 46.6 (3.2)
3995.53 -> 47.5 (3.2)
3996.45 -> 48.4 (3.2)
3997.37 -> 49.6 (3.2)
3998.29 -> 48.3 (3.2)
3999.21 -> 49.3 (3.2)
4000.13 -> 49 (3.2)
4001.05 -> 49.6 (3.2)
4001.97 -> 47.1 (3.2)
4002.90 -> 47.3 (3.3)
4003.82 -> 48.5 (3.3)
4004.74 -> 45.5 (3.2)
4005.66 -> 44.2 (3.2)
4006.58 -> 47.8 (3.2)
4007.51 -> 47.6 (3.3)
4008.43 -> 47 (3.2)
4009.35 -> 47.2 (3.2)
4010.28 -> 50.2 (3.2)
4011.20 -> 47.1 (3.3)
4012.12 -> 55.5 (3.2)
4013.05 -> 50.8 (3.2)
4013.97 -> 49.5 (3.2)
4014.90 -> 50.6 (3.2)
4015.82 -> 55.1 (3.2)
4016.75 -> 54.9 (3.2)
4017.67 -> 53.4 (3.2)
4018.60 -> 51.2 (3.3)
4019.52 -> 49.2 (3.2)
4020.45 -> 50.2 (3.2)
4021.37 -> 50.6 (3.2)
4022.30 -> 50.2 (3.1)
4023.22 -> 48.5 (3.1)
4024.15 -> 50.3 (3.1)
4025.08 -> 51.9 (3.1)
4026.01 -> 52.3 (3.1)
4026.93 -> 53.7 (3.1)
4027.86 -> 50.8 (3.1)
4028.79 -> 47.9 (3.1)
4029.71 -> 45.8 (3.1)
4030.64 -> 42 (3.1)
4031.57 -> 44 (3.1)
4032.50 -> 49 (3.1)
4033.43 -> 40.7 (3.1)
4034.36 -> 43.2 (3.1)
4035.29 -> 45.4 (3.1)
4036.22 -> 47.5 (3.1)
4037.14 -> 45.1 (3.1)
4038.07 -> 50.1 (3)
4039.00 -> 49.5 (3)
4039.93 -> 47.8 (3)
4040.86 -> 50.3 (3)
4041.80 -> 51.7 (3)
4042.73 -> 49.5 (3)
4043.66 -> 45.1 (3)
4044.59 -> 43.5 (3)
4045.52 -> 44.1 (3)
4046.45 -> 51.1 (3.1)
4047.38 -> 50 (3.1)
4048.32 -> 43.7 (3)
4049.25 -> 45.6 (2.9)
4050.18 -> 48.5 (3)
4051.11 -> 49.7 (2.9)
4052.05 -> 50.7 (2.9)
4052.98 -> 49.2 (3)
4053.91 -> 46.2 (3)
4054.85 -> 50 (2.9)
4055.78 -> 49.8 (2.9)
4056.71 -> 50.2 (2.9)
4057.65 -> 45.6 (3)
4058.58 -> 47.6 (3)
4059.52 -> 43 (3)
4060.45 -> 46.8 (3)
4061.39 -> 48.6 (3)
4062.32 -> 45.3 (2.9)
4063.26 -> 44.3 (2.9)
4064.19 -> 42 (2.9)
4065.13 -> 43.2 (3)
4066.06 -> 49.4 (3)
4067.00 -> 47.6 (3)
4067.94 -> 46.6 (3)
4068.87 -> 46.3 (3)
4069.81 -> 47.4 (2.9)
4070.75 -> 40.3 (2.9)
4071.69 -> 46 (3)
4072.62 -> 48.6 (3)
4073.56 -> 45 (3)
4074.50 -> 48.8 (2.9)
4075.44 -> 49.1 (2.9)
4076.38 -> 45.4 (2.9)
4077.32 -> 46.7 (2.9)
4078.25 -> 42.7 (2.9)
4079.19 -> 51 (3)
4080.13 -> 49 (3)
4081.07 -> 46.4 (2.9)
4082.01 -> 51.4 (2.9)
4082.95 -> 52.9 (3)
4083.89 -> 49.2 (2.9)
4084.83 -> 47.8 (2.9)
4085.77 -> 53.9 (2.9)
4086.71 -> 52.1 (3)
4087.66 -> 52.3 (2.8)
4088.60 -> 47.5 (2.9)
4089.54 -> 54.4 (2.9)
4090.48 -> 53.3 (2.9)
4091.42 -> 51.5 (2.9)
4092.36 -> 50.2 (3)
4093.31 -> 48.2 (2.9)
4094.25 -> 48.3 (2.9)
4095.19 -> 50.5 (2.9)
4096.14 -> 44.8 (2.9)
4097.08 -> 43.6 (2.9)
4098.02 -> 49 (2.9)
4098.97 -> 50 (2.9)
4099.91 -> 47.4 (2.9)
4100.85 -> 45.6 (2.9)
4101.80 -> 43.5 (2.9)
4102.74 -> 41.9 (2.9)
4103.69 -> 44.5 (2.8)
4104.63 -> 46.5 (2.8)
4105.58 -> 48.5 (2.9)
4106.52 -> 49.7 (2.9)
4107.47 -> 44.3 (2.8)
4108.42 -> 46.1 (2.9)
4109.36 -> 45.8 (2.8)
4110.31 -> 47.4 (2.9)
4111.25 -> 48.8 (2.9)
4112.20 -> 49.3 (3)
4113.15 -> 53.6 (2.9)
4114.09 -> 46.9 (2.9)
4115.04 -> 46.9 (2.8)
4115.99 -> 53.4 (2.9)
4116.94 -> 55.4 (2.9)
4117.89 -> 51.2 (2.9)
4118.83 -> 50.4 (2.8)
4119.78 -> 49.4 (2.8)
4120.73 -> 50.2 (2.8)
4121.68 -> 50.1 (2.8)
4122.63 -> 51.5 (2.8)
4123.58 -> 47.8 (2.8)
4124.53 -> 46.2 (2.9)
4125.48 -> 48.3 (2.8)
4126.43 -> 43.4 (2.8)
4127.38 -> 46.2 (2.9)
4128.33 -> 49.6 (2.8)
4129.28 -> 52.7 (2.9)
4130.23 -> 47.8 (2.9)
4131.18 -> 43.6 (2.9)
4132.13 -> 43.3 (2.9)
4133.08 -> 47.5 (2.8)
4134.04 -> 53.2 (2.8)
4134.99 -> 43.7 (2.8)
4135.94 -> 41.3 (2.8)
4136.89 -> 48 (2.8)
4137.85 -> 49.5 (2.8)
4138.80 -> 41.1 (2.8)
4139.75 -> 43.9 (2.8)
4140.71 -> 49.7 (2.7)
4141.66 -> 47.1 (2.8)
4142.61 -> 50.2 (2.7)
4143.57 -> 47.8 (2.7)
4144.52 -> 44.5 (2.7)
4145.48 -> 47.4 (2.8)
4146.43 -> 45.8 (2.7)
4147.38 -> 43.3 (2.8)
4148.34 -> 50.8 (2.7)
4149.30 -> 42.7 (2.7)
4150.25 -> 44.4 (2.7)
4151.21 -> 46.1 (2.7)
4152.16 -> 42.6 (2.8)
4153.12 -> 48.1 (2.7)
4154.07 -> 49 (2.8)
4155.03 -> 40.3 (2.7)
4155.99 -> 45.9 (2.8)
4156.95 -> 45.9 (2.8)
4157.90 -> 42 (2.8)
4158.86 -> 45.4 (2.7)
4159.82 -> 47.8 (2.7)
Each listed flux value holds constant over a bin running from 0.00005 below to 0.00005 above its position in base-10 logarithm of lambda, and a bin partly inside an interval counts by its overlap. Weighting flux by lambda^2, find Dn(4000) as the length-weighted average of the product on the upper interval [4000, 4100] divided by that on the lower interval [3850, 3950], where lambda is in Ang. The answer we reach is 2.0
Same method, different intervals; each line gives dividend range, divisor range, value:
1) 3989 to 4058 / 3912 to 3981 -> 1.87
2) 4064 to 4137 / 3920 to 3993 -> 1.79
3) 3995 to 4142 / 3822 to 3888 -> 2.47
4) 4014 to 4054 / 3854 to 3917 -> 1.92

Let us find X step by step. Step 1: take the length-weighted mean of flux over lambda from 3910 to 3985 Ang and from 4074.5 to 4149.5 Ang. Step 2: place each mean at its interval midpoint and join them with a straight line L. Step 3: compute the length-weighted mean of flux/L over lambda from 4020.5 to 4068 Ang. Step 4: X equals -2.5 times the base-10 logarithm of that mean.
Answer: -0.197 mag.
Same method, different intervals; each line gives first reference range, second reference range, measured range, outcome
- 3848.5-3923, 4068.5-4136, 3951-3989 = 0.153 mag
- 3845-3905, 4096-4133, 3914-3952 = 0.182 mag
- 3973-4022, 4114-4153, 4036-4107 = -0.031 mag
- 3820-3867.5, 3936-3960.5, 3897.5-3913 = -0.223 mag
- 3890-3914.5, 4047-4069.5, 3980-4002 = -0.124 mag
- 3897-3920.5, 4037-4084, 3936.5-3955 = 0.248 mag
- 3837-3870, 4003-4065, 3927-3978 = 0.416 mag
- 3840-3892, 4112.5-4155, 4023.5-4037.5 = -0.231 mag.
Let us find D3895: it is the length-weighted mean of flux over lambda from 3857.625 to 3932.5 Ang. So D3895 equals 27.3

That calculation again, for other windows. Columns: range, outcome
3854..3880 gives 23.1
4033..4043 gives 47.3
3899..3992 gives 29.5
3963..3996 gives 33.4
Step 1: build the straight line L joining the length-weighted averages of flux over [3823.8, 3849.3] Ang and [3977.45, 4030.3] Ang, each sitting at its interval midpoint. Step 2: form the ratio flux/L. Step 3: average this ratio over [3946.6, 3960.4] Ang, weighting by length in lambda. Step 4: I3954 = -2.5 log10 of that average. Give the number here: 0.15 mag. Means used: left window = 19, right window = 47.3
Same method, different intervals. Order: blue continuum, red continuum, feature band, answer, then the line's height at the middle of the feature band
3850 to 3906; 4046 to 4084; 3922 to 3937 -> 0.47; 31.6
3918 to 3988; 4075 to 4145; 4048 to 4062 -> -0.16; 41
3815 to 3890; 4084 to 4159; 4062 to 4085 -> -0.09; 43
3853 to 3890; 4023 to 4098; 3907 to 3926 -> -0.11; 29.6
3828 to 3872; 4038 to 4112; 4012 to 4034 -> -0.20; 41.5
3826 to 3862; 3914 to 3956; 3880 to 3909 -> -0.21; 23.9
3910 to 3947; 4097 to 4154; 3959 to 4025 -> -0.20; 32.9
